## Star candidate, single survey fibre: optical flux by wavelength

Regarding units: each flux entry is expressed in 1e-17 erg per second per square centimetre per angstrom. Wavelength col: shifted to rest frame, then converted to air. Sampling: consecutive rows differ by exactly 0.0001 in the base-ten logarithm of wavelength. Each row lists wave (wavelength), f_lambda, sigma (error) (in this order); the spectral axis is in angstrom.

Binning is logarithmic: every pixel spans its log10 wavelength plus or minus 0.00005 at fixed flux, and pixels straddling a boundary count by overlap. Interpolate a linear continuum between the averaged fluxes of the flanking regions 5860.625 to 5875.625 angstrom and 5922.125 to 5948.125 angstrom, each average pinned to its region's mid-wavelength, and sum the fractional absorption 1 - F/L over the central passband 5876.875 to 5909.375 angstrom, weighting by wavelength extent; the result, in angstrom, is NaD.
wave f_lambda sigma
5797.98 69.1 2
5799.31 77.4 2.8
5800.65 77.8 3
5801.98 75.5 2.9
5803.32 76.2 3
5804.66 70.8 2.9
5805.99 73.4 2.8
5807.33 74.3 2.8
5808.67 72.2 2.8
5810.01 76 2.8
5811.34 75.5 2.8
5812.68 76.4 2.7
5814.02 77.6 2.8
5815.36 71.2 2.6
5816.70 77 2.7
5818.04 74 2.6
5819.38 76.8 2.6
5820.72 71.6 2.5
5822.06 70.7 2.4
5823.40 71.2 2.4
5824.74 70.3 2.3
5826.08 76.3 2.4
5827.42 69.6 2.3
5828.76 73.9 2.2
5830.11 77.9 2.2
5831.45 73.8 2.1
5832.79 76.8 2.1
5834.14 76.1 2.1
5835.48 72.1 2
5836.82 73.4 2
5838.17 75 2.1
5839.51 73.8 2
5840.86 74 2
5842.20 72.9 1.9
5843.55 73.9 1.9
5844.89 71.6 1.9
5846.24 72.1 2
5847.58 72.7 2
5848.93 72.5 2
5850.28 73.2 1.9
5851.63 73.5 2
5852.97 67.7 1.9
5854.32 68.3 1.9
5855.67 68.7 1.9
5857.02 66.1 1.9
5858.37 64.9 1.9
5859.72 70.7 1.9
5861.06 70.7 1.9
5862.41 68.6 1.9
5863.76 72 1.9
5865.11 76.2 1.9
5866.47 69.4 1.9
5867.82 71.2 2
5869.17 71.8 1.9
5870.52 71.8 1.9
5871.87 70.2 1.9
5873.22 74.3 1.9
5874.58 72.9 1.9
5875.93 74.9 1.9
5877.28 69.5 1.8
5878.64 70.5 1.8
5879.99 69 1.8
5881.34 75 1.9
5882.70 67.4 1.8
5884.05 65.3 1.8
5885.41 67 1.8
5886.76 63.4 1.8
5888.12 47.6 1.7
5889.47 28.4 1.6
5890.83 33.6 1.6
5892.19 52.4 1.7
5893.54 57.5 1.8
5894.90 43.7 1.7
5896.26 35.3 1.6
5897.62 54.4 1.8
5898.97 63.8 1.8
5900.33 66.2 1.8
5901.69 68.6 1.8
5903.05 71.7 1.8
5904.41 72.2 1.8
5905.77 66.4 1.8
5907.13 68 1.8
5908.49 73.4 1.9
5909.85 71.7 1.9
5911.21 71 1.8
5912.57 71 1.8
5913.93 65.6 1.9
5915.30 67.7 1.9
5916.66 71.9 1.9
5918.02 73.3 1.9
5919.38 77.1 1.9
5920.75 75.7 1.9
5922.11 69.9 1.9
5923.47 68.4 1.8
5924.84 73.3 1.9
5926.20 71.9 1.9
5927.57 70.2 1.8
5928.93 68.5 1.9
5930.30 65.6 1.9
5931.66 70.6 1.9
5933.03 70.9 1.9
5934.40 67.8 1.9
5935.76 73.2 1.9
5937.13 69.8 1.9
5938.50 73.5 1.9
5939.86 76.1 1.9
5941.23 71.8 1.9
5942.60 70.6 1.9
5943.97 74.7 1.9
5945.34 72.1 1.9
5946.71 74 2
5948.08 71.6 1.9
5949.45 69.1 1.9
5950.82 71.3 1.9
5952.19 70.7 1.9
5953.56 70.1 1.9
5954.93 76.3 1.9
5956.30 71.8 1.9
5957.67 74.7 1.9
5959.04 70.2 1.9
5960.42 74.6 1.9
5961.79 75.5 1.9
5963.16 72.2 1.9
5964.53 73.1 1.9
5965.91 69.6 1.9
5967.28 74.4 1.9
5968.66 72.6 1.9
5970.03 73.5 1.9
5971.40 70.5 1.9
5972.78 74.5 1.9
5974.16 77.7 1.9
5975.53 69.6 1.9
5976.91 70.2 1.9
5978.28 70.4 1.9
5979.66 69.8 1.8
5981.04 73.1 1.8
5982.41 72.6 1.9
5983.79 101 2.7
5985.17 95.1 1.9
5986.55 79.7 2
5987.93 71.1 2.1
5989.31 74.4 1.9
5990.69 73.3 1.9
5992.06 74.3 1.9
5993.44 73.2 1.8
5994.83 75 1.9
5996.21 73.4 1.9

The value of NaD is 5.07 angstrom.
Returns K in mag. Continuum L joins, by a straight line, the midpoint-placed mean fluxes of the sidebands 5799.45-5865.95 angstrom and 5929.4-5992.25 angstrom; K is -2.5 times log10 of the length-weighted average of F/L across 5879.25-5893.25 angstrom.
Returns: 0.271 mag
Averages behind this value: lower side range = 73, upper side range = 73.4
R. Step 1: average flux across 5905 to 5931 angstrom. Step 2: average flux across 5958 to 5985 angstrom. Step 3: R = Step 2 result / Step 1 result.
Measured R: 1.05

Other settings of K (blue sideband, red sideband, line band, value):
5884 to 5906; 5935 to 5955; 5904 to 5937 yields -0.11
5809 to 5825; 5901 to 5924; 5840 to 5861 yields 0.03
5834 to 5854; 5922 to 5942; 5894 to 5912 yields 0.13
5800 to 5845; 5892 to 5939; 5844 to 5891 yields 0.05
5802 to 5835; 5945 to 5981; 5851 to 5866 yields 0.06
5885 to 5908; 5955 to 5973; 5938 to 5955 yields -0.06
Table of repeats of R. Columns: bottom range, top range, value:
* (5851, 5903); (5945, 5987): 1.15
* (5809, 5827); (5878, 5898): 0.75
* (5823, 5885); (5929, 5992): 1.02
